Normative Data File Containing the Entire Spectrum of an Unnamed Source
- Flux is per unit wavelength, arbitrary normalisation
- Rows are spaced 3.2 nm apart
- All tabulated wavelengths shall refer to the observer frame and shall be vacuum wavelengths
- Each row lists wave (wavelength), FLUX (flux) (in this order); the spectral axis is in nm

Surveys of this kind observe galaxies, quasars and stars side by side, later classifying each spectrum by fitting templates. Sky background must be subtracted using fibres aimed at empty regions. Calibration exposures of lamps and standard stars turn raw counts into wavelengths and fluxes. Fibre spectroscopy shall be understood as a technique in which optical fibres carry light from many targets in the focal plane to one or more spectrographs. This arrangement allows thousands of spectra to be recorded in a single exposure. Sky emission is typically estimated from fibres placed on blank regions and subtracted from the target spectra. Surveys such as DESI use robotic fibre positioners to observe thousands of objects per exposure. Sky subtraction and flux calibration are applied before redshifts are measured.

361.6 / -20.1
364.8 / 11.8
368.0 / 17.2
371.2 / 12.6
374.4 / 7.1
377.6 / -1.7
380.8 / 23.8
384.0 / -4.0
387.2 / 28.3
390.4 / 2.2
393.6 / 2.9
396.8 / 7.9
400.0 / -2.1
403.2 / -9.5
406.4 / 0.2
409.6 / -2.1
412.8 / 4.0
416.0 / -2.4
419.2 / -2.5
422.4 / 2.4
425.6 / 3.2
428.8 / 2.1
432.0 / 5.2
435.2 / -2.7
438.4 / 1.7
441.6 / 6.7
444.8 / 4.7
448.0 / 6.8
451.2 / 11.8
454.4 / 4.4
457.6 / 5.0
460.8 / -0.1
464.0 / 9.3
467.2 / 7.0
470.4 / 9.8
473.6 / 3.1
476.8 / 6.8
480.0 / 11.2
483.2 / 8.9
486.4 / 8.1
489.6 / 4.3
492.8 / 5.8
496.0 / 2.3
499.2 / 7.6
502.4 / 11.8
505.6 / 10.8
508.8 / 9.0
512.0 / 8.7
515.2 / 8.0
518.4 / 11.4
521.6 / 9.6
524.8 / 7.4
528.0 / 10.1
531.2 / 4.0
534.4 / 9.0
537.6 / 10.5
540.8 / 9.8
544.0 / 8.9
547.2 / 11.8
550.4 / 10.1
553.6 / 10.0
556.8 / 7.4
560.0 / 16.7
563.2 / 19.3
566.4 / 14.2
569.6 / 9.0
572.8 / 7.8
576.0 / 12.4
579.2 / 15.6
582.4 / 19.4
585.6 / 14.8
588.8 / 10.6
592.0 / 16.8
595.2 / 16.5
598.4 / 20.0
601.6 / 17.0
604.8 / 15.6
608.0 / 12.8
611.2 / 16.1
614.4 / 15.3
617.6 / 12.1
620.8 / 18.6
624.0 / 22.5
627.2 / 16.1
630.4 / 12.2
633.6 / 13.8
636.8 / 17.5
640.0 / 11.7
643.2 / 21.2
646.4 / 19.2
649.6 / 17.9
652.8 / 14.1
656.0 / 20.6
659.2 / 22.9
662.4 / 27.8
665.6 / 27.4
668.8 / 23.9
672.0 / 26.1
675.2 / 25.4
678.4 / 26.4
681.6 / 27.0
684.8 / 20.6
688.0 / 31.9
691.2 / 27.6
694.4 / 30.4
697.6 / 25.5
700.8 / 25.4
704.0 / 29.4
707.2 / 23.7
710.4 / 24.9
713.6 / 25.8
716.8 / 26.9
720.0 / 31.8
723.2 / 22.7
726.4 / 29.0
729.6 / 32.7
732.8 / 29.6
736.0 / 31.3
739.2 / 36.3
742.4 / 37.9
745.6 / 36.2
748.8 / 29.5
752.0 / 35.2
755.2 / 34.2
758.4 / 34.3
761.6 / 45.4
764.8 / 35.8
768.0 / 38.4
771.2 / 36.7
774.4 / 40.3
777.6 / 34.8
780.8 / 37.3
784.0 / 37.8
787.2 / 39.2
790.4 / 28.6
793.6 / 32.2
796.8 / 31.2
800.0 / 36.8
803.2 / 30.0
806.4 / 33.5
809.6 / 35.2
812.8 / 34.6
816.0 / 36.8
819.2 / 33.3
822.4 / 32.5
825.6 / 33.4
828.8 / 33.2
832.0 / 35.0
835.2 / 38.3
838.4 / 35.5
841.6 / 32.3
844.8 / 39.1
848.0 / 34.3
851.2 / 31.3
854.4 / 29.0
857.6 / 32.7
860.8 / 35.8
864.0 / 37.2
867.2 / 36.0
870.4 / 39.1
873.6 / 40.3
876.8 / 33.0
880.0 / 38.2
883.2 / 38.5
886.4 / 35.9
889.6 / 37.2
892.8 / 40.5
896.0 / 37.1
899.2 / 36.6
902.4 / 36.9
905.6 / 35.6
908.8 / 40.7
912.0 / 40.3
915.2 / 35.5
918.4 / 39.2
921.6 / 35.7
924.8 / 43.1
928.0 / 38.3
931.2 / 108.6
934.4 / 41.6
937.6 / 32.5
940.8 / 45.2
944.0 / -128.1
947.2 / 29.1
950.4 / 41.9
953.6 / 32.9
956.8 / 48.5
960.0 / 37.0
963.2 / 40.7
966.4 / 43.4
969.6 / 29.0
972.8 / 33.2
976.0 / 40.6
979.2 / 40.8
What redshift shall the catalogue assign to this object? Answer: 0.65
